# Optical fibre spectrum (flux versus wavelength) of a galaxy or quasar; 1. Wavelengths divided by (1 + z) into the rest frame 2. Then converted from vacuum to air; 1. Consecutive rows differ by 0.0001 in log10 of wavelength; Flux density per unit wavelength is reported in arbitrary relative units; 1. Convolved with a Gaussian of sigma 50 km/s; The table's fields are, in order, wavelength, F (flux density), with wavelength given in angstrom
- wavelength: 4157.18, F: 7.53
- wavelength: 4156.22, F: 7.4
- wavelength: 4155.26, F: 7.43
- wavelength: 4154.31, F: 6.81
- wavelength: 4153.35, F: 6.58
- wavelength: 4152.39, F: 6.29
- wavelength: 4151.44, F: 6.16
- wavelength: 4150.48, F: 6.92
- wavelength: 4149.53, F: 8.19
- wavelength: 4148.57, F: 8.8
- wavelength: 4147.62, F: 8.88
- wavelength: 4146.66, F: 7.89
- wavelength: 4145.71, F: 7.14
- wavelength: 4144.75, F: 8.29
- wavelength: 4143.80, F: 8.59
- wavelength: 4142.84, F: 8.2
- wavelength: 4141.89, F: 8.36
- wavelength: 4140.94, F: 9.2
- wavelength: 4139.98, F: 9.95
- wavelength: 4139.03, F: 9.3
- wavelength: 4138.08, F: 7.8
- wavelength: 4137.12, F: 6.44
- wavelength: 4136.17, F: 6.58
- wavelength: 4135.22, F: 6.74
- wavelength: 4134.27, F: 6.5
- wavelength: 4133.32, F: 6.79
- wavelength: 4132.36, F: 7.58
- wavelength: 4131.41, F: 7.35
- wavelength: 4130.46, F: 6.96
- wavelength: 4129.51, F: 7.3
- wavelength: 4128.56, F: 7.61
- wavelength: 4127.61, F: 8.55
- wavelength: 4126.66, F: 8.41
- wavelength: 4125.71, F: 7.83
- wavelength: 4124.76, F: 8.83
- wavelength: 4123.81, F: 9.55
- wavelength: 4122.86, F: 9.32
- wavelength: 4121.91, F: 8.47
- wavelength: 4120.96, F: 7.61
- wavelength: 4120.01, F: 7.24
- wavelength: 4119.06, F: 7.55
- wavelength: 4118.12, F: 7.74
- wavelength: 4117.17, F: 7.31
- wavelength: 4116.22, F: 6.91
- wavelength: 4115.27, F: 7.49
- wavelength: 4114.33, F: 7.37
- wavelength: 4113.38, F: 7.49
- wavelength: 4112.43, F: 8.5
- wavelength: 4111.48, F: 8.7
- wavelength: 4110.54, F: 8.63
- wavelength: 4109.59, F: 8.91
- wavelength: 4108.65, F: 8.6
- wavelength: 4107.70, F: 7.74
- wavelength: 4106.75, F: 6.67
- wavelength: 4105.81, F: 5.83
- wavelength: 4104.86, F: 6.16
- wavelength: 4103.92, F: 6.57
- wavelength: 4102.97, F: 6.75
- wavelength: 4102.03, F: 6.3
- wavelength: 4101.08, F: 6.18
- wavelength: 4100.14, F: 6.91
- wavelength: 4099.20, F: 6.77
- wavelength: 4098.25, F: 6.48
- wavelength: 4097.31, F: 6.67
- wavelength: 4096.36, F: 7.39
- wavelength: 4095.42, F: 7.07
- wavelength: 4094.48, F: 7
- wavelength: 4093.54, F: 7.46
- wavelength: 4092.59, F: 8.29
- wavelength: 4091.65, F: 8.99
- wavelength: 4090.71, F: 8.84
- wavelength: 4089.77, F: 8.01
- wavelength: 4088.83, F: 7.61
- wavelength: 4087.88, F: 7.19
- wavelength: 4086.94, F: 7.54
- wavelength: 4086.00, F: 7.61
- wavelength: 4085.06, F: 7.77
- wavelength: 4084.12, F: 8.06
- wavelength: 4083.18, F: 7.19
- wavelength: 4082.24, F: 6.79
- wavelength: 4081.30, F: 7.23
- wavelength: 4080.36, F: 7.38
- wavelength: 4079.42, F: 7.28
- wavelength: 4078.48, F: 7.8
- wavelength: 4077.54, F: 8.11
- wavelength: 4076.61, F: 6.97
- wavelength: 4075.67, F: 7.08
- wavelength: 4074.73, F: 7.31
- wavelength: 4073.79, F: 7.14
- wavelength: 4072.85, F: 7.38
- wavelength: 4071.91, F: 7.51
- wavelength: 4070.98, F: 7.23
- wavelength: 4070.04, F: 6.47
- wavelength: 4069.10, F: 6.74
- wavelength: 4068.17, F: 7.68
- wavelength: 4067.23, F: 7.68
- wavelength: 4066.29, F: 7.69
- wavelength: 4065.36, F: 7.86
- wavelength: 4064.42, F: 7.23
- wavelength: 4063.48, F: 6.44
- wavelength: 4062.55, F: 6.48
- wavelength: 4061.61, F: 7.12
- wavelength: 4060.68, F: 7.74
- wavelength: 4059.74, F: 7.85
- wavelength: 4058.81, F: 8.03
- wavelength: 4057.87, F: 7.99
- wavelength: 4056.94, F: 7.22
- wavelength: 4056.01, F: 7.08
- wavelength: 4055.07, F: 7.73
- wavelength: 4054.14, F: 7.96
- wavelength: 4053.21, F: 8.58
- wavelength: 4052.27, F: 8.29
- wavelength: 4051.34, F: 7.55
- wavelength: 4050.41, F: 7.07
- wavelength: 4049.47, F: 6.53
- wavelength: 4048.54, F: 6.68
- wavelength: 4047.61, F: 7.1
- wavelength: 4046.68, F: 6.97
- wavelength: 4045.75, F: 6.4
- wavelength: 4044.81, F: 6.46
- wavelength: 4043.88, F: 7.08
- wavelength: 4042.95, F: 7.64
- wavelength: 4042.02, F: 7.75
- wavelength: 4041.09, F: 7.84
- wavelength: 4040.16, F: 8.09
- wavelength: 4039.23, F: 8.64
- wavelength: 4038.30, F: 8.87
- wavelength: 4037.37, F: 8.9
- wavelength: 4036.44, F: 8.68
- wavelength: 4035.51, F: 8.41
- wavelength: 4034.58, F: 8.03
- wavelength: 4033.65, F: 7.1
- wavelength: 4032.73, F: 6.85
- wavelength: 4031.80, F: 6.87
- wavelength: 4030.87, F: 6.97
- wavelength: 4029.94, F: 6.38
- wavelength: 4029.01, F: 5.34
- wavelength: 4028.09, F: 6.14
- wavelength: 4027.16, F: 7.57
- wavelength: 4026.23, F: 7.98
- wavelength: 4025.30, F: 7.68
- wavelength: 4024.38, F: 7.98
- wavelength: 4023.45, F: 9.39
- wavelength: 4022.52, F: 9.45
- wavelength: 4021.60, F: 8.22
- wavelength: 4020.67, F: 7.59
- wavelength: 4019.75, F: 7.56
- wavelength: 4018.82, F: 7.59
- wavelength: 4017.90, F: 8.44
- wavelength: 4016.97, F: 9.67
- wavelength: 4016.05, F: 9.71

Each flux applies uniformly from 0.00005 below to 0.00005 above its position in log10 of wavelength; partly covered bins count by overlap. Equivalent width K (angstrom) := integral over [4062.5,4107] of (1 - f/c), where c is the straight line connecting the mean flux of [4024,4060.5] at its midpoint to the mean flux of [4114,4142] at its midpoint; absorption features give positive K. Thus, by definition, 2.4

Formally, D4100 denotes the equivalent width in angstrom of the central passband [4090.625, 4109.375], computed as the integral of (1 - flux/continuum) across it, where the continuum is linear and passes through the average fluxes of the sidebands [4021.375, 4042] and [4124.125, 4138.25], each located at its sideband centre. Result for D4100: 1.0 angstrom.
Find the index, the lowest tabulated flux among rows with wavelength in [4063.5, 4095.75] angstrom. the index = 6.47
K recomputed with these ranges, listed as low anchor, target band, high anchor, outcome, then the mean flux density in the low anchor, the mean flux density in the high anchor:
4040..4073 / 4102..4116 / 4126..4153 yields 0.2 angstrom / 7.36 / 7.74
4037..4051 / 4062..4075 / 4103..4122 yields 0.5 angstrom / 7.46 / 7.54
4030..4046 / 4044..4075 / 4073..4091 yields 1.1 angstrom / 7.66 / 7.51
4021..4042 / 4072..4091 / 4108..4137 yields 0.7 angstrom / 7.79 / 7.8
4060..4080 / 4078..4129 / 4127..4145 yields -0.3 angstrom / 7.29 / 7.79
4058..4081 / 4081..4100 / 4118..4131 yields 0.3 angstrom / 7.35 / 8.08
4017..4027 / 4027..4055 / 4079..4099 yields 2.1 angstrom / 8.23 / 7.5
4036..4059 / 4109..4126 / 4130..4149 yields -0.6 angstrom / 7.64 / 7.87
